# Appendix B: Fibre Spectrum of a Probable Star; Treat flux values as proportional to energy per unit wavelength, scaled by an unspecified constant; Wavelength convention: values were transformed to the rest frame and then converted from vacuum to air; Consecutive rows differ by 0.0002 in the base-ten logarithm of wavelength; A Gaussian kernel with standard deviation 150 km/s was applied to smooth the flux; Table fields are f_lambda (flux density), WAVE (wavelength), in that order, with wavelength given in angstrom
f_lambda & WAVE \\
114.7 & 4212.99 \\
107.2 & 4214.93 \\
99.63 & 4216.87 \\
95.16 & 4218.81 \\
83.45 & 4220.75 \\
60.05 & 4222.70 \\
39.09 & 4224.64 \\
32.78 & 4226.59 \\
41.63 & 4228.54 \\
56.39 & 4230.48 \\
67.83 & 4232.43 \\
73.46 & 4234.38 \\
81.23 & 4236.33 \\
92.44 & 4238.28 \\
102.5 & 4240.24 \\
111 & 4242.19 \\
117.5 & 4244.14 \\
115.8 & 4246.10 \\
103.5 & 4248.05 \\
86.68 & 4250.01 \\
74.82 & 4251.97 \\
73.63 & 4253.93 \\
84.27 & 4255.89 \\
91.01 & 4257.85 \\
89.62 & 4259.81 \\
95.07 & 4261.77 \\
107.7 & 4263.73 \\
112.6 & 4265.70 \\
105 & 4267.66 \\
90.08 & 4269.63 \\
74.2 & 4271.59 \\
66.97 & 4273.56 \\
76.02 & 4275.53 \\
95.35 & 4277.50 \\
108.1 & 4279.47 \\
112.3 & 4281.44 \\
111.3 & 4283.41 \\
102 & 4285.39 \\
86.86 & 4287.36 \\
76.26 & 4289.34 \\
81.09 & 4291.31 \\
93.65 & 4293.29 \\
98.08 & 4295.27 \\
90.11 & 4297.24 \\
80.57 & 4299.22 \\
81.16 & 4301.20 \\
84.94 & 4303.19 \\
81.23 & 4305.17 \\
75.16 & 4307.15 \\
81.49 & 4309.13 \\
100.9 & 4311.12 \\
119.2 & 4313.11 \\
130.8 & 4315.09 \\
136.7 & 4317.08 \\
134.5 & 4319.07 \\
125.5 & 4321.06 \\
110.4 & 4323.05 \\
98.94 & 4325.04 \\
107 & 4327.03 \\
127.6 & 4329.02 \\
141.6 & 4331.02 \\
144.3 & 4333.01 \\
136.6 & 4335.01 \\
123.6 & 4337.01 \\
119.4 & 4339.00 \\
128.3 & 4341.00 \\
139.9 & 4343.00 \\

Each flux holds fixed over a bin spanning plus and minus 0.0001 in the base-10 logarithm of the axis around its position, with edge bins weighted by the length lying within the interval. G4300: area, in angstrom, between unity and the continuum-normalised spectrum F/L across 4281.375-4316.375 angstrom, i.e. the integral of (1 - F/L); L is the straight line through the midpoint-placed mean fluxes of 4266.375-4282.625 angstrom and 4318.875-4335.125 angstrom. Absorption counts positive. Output 4.2 angstrom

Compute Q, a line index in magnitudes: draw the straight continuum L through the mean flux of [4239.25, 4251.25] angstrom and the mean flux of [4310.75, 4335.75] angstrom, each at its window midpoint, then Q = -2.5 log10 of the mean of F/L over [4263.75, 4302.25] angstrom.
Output 0.24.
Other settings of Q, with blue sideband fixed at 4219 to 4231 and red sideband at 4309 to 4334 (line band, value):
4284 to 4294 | 0.12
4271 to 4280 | 0.08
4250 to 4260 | -0.10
